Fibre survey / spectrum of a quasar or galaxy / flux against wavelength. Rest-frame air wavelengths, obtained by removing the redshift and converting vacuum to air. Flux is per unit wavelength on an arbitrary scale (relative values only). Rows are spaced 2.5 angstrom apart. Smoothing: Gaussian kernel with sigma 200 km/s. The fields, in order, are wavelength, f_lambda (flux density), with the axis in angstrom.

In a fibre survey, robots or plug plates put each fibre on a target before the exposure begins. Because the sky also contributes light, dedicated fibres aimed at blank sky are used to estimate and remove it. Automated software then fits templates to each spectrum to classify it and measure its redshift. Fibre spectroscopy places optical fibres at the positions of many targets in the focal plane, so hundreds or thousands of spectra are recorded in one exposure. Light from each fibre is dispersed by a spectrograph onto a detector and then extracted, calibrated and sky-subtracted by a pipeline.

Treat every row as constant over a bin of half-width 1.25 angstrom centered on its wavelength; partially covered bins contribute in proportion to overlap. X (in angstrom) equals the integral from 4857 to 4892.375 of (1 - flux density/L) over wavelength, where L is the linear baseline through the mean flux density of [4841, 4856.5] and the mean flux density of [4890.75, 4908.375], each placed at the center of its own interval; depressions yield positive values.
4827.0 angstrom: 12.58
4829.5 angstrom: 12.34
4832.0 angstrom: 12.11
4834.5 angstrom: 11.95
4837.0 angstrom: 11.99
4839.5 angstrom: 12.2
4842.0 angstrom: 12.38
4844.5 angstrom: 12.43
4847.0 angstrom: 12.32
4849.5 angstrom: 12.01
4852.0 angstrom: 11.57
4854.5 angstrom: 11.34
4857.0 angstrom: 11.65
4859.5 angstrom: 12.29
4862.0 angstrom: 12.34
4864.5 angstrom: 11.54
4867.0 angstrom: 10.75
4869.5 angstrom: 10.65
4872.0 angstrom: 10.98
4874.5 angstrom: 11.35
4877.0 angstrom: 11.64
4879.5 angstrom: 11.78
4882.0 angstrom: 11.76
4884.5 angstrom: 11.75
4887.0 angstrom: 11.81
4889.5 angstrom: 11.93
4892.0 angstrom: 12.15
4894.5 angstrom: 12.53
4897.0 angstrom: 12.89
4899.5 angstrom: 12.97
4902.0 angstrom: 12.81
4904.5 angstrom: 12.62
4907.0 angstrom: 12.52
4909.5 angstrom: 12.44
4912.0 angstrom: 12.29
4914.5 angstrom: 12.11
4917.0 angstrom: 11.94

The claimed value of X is 2.0 angstrom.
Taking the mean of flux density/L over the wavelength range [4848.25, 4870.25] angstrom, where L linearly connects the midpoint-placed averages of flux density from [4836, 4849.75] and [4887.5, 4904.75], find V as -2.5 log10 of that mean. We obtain 0.067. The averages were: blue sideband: 12.2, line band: 11.6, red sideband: 12.5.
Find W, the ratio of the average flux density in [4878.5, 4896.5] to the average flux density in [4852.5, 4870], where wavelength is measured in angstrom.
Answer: 1.04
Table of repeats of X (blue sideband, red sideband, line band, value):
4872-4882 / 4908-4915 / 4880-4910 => -1.0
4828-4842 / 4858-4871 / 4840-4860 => -0.3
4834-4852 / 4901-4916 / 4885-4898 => 0.2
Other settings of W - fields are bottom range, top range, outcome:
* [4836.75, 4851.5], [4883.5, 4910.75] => 1.02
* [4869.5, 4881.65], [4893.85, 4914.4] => 1.11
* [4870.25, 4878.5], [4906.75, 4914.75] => 1.09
